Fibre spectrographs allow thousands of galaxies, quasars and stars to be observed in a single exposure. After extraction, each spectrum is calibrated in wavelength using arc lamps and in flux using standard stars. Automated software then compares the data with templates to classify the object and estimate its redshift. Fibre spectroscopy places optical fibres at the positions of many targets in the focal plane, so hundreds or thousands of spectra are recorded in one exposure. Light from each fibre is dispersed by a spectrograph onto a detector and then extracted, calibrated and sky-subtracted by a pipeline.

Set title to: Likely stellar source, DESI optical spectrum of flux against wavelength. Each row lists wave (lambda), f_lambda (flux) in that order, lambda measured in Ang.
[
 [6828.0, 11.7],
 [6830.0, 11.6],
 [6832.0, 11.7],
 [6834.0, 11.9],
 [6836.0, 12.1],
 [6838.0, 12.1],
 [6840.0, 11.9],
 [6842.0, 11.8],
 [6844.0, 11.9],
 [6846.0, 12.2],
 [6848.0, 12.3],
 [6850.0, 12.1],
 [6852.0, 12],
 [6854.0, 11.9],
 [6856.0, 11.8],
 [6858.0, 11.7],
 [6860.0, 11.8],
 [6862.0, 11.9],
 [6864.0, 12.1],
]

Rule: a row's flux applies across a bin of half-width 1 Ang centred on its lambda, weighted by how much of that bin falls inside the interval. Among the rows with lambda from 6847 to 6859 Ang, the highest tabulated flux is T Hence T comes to 12.3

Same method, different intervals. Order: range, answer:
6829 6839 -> 12.1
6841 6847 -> 12.2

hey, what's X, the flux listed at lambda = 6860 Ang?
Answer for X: 11.8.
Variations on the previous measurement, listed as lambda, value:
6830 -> 11.6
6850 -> 12.1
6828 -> 11.7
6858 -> 11.7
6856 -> 11.8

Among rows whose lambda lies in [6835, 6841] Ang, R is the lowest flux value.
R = 11.9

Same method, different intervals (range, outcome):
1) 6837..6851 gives 11.8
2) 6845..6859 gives 11.7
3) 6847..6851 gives 12.1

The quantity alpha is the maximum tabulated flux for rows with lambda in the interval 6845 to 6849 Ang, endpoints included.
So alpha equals 12.3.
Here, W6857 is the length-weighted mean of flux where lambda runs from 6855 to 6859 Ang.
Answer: 11.8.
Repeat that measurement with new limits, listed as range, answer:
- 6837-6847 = 12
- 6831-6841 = 11.9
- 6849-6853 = 12.1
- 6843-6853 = 12.1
